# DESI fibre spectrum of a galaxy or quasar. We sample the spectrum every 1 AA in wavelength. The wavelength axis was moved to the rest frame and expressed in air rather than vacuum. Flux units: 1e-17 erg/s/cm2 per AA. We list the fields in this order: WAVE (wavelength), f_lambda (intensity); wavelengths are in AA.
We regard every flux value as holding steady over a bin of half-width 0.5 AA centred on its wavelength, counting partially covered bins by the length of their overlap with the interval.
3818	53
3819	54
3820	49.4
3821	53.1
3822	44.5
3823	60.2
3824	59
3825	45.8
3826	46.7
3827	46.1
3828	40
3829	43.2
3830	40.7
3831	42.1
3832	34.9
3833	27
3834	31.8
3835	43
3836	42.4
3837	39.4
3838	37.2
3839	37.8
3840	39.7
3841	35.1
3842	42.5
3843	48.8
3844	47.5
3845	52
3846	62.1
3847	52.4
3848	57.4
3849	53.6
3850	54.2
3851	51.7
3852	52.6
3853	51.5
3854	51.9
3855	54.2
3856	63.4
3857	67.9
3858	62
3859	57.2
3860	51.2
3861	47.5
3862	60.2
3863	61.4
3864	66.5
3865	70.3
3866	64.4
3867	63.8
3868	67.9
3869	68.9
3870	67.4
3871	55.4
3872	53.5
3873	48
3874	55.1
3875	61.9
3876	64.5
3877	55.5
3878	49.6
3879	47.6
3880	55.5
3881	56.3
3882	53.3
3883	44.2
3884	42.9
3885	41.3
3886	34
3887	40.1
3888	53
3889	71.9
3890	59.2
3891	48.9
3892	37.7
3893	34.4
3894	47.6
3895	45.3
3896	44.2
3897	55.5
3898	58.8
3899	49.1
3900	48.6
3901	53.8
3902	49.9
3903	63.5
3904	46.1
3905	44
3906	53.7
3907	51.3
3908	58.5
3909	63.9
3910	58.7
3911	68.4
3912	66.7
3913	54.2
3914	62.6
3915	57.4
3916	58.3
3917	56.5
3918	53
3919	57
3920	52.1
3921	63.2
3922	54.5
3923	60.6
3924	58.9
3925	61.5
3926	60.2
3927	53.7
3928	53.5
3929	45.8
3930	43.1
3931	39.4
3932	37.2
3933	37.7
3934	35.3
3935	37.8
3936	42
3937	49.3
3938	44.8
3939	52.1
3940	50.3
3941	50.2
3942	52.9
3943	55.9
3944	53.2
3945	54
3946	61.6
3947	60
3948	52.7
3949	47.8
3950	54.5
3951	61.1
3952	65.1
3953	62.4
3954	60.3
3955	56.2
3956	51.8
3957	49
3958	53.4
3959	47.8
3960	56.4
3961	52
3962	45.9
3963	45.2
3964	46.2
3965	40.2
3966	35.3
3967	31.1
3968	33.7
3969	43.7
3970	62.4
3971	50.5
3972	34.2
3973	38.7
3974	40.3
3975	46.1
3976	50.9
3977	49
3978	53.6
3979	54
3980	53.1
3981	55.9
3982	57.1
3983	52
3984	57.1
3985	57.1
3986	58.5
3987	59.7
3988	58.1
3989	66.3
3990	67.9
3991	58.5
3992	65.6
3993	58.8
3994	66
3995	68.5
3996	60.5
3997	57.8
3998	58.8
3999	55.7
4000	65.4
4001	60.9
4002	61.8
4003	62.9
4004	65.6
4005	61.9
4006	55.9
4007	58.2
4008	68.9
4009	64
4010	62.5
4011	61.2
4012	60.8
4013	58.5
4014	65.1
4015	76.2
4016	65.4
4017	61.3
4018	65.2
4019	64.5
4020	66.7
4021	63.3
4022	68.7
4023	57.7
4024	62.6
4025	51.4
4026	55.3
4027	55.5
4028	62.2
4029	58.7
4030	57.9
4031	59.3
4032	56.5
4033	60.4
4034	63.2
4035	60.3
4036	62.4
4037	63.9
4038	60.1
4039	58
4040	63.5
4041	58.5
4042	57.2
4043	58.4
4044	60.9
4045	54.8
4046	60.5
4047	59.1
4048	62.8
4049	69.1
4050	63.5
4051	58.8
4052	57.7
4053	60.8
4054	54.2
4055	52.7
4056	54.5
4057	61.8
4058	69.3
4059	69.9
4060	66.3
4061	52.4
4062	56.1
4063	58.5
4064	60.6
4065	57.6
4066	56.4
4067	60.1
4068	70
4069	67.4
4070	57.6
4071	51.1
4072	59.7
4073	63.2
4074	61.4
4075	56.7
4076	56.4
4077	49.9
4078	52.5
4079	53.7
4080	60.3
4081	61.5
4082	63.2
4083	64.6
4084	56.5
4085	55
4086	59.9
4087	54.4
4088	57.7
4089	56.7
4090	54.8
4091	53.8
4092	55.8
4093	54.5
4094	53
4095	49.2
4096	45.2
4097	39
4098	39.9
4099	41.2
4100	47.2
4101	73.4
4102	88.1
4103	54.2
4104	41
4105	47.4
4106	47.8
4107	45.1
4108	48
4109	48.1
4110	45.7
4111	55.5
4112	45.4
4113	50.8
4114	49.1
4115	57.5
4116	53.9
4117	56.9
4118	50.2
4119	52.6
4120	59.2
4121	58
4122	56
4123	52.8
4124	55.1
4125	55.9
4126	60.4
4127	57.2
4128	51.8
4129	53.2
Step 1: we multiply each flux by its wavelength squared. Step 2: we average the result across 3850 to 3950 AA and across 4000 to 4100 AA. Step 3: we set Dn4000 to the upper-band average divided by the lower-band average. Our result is 1.19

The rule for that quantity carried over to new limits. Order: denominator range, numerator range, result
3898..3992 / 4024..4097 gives 1.18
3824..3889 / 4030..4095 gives 1.28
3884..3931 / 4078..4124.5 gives 1.11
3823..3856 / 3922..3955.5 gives 1.18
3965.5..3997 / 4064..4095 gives 1.14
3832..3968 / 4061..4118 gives 1.16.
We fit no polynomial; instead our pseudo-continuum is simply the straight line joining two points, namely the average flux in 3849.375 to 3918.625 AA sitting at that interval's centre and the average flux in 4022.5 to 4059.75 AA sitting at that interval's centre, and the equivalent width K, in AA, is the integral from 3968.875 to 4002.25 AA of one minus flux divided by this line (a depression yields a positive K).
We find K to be 1.2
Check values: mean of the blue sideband 54.9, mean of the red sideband 59.9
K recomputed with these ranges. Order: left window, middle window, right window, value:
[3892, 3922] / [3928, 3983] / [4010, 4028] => 8.3 AA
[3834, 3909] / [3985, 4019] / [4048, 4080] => -3.1 AA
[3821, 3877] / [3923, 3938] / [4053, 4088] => 2.0 AA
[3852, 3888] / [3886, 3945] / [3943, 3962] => 3.9 AA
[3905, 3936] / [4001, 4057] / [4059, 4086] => -3.4 AA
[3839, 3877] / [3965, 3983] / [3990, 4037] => 4.2 AA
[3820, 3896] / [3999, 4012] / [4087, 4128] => -2.5 AA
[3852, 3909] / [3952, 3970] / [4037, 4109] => 2.2 AA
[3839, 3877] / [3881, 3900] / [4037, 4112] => 2.7 AA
